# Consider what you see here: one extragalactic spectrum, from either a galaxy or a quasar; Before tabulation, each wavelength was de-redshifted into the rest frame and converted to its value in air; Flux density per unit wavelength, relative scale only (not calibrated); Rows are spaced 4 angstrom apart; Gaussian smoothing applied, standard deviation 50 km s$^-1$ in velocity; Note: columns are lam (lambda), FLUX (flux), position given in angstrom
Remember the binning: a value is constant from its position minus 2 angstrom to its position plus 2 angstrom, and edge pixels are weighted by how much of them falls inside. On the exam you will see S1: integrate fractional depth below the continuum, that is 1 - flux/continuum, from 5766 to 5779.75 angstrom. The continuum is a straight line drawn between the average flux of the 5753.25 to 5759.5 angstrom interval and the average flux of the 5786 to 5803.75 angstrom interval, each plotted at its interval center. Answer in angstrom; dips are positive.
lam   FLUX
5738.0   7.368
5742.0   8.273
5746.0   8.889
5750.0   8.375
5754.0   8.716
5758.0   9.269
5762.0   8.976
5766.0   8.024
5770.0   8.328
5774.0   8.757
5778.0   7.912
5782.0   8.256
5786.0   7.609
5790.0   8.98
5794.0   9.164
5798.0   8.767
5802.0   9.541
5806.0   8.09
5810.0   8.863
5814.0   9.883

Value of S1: 1.06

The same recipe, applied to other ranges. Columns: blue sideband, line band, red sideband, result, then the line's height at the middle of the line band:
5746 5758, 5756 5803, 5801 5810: 0.7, 8.73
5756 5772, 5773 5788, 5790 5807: 1.2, 8.79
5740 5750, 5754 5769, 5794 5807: -0.1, 8.65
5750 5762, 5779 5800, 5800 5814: 1.0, 8.95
